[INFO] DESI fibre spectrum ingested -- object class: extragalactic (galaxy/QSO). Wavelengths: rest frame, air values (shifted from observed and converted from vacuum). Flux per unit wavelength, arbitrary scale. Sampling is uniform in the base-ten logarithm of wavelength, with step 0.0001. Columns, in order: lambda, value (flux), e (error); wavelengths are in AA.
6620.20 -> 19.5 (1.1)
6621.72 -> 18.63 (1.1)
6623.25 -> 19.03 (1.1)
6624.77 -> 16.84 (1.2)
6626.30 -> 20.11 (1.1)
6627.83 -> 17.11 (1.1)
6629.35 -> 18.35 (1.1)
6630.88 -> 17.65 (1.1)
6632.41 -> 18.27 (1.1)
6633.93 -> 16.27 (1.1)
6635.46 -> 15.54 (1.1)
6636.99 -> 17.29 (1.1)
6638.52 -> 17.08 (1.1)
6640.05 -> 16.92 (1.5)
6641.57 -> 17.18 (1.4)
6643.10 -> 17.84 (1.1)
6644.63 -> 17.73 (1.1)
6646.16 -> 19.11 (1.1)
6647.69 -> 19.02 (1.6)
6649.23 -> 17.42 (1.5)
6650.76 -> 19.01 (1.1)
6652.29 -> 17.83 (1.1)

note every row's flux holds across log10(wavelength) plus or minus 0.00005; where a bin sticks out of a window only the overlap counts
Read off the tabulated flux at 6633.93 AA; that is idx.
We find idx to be 16.27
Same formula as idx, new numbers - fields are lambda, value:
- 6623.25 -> 19.03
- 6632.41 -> 18.27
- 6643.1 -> 17.84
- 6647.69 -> 19.02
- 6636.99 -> 17.29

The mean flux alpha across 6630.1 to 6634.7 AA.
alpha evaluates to 17.4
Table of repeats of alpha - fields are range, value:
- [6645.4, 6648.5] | 19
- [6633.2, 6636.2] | 15.9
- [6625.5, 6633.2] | 18.3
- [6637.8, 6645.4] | 17.4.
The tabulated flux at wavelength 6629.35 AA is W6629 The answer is 18.35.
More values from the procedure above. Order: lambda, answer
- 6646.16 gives 19.11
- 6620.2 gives 19.5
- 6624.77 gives 16.84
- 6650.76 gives 19.01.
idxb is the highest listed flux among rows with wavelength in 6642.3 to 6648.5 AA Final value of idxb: 19.11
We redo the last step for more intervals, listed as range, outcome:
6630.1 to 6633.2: 18.27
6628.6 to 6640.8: 18.35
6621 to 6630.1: 20.11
